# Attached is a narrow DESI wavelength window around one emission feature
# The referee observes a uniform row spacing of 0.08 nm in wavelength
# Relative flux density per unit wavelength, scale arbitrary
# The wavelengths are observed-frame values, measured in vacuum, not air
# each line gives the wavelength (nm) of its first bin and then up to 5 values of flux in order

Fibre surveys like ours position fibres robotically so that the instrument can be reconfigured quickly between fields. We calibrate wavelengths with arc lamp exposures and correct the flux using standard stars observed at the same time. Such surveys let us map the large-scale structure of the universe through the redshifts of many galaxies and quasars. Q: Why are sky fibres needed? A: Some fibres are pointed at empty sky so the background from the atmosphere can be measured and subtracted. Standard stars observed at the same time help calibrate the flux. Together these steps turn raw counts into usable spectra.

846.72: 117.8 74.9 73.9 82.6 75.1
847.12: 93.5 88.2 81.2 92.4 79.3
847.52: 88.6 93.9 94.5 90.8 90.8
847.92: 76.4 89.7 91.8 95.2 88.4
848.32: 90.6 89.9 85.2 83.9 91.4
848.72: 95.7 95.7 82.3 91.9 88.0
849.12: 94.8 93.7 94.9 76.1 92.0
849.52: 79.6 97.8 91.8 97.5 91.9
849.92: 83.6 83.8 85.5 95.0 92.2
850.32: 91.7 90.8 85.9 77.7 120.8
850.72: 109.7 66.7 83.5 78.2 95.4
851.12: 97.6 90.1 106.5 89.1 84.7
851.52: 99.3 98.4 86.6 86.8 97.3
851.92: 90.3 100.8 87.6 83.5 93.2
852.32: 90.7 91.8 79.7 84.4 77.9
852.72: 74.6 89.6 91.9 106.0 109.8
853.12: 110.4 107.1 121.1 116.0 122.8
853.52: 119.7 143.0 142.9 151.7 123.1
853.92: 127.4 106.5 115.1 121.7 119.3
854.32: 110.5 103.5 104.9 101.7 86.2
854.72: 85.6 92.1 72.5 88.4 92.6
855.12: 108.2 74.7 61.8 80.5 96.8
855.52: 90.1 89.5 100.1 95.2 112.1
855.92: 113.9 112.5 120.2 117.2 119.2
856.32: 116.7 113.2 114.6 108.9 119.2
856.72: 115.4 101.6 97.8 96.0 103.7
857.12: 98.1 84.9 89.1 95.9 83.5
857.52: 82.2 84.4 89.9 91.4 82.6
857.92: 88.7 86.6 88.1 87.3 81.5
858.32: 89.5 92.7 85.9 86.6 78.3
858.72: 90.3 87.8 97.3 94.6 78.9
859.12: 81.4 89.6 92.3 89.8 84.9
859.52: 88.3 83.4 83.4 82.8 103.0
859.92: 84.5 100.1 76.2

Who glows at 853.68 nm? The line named H-alpha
